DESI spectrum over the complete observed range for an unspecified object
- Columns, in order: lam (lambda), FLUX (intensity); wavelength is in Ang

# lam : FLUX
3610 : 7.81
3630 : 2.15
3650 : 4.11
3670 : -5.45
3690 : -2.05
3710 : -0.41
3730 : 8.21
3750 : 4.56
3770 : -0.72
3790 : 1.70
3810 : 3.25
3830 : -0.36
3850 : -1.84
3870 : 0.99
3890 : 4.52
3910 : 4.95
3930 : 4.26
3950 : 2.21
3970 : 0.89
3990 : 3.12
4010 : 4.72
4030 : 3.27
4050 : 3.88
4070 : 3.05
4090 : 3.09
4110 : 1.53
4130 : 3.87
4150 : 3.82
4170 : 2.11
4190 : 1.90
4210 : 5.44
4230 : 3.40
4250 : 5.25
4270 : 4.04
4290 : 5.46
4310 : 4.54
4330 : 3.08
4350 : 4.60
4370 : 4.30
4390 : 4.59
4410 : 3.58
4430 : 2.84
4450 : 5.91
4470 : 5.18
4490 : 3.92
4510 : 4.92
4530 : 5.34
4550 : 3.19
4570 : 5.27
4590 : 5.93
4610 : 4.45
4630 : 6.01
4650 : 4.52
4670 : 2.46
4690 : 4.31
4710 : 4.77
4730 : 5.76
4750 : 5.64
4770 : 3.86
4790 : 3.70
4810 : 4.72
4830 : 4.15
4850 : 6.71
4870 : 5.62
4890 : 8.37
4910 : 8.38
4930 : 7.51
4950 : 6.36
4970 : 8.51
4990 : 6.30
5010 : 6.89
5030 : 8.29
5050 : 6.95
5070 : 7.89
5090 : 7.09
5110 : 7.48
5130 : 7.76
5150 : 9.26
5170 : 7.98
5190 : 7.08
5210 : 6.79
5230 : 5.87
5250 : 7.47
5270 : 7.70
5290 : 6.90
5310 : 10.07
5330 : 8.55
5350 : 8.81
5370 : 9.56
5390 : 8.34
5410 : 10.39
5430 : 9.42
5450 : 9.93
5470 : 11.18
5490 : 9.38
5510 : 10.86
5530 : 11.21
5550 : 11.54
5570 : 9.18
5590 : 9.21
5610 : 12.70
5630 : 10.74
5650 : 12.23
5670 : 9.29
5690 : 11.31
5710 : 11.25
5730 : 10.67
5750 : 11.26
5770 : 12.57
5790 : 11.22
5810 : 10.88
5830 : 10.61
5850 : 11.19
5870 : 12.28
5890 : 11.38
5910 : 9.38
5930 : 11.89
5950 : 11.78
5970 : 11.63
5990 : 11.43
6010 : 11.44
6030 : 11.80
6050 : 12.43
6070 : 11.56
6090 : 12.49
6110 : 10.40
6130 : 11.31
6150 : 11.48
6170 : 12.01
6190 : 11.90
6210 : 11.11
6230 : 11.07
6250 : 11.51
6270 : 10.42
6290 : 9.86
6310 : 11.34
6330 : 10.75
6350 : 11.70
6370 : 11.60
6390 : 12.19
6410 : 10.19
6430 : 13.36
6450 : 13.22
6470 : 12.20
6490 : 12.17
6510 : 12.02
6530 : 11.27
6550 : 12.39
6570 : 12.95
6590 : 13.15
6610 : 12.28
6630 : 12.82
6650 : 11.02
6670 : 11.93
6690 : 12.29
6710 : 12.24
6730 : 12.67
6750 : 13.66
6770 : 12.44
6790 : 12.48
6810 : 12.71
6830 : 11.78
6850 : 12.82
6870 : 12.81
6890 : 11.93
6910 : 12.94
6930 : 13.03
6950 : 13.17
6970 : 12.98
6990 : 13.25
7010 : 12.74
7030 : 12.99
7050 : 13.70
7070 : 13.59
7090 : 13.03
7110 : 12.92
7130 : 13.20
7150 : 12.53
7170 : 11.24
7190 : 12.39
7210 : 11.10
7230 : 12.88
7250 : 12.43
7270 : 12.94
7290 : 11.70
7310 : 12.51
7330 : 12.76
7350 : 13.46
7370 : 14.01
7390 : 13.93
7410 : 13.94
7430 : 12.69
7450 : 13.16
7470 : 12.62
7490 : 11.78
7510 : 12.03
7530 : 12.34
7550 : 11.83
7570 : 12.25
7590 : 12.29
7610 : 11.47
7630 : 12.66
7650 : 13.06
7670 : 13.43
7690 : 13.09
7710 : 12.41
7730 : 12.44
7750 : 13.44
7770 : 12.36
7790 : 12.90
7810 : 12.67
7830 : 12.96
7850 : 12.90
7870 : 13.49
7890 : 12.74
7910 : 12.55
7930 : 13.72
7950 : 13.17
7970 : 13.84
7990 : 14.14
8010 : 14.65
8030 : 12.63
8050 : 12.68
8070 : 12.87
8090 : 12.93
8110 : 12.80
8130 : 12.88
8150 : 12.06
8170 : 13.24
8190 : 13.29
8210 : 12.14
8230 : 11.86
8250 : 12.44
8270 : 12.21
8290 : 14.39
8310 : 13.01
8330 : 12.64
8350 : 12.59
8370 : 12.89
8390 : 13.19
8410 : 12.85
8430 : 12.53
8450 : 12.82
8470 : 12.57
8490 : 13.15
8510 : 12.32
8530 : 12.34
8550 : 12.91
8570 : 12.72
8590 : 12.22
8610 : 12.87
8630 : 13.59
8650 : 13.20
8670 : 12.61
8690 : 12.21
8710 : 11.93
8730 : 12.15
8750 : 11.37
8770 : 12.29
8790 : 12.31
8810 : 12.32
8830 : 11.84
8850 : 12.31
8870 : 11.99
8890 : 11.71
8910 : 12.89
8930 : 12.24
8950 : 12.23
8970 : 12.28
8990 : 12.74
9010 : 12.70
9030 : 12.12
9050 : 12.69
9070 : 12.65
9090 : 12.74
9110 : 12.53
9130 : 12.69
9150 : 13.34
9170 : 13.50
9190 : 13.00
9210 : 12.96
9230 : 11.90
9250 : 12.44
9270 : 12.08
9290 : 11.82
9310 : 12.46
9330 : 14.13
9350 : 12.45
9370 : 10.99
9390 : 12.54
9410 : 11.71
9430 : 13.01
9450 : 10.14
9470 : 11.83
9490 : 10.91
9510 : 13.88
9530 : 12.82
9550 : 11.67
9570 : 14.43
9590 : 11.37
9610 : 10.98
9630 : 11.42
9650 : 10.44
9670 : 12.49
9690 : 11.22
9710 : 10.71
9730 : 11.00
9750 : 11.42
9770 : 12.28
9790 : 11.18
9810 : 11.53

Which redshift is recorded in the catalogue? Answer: 0.22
